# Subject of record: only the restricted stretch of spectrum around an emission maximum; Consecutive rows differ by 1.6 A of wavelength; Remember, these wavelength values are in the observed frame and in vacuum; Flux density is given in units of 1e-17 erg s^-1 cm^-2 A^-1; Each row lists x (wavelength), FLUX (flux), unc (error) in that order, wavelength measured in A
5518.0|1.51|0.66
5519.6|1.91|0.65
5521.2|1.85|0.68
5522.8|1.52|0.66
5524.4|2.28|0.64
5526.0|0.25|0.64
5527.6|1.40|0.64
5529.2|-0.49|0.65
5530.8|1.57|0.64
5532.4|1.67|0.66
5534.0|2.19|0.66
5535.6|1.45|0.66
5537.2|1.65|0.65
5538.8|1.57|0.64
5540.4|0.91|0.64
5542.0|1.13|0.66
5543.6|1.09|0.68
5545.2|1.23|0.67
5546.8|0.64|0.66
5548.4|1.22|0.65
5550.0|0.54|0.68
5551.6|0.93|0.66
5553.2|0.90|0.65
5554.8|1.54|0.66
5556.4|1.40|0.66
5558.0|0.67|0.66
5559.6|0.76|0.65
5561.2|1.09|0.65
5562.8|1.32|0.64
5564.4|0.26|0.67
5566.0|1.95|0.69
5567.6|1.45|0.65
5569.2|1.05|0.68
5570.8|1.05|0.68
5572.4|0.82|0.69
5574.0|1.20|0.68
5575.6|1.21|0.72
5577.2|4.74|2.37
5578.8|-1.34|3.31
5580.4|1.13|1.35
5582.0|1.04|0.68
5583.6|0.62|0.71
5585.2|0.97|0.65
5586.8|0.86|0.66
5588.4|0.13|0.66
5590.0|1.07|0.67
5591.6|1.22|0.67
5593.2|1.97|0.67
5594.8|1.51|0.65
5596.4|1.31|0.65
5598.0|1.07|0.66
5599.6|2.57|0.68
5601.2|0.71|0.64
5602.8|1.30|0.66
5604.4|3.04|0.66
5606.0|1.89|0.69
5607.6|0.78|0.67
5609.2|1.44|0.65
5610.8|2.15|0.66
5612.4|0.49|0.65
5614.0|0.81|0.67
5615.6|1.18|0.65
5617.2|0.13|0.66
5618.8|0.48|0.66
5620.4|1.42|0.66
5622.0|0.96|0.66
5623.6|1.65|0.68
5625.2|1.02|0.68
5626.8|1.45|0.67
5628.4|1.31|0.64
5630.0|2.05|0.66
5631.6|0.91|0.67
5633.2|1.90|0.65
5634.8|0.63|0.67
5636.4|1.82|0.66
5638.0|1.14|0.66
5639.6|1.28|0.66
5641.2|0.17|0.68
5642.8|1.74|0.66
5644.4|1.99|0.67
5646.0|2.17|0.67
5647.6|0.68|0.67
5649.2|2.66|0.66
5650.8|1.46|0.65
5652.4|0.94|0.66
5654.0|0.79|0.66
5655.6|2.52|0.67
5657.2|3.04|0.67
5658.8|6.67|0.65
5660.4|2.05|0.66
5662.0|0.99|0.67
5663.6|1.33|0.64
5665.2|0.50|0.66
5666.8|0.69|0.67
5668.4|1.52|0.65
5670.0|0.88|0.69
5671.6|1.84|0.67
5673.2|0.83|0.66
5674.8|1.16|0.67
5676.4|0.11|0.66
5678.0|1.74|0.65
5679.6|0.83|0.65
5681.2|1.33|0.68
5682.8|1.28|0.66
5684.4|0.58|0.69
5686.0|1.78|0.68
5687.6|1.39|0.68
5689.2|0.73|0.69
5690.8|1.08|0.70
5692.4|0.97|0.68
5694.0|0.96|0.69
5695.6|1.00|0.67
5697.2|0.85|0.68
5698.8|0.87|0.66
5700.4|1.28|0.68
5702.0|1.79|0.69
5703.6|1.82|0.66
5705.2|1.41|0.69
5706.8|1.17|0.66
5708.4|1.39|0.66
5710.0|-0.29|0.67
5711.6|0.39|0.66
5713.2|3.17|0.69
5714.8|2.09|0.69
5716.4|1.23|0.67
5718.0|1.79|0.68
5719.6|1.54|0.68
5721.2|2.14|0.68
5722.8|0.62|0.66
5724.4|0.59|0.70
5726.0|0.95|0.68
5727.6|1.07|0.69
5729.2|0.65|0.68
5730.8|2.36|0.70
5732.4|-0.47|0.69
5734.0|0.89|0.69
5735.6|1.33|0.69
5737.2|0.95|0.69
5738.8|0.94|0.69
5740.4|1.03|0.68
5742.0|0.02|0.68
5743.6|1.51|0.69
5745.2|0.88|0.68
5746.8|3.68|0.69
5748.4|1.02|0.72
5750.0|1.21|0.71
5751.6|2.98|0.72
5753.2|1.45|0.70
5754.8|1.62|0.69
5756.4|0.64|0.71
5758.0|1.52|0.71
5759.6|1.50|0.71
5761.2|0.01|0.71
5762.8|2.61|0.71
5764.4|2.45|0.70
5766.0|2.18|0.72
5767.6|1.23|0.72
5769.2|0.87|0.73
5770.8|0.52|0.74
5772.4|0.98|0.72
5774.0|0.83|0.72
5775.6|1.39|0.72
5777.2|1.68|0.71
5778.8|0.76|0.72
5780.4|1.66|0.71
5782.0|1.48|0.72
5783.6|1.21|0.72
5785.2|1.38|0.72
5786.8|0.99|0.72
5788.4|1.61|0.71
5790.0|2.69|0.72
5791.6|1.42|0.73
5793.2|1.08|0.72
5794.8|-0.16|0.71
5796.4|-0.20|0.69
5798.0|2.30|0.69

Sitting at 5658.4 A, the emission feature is [O III]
